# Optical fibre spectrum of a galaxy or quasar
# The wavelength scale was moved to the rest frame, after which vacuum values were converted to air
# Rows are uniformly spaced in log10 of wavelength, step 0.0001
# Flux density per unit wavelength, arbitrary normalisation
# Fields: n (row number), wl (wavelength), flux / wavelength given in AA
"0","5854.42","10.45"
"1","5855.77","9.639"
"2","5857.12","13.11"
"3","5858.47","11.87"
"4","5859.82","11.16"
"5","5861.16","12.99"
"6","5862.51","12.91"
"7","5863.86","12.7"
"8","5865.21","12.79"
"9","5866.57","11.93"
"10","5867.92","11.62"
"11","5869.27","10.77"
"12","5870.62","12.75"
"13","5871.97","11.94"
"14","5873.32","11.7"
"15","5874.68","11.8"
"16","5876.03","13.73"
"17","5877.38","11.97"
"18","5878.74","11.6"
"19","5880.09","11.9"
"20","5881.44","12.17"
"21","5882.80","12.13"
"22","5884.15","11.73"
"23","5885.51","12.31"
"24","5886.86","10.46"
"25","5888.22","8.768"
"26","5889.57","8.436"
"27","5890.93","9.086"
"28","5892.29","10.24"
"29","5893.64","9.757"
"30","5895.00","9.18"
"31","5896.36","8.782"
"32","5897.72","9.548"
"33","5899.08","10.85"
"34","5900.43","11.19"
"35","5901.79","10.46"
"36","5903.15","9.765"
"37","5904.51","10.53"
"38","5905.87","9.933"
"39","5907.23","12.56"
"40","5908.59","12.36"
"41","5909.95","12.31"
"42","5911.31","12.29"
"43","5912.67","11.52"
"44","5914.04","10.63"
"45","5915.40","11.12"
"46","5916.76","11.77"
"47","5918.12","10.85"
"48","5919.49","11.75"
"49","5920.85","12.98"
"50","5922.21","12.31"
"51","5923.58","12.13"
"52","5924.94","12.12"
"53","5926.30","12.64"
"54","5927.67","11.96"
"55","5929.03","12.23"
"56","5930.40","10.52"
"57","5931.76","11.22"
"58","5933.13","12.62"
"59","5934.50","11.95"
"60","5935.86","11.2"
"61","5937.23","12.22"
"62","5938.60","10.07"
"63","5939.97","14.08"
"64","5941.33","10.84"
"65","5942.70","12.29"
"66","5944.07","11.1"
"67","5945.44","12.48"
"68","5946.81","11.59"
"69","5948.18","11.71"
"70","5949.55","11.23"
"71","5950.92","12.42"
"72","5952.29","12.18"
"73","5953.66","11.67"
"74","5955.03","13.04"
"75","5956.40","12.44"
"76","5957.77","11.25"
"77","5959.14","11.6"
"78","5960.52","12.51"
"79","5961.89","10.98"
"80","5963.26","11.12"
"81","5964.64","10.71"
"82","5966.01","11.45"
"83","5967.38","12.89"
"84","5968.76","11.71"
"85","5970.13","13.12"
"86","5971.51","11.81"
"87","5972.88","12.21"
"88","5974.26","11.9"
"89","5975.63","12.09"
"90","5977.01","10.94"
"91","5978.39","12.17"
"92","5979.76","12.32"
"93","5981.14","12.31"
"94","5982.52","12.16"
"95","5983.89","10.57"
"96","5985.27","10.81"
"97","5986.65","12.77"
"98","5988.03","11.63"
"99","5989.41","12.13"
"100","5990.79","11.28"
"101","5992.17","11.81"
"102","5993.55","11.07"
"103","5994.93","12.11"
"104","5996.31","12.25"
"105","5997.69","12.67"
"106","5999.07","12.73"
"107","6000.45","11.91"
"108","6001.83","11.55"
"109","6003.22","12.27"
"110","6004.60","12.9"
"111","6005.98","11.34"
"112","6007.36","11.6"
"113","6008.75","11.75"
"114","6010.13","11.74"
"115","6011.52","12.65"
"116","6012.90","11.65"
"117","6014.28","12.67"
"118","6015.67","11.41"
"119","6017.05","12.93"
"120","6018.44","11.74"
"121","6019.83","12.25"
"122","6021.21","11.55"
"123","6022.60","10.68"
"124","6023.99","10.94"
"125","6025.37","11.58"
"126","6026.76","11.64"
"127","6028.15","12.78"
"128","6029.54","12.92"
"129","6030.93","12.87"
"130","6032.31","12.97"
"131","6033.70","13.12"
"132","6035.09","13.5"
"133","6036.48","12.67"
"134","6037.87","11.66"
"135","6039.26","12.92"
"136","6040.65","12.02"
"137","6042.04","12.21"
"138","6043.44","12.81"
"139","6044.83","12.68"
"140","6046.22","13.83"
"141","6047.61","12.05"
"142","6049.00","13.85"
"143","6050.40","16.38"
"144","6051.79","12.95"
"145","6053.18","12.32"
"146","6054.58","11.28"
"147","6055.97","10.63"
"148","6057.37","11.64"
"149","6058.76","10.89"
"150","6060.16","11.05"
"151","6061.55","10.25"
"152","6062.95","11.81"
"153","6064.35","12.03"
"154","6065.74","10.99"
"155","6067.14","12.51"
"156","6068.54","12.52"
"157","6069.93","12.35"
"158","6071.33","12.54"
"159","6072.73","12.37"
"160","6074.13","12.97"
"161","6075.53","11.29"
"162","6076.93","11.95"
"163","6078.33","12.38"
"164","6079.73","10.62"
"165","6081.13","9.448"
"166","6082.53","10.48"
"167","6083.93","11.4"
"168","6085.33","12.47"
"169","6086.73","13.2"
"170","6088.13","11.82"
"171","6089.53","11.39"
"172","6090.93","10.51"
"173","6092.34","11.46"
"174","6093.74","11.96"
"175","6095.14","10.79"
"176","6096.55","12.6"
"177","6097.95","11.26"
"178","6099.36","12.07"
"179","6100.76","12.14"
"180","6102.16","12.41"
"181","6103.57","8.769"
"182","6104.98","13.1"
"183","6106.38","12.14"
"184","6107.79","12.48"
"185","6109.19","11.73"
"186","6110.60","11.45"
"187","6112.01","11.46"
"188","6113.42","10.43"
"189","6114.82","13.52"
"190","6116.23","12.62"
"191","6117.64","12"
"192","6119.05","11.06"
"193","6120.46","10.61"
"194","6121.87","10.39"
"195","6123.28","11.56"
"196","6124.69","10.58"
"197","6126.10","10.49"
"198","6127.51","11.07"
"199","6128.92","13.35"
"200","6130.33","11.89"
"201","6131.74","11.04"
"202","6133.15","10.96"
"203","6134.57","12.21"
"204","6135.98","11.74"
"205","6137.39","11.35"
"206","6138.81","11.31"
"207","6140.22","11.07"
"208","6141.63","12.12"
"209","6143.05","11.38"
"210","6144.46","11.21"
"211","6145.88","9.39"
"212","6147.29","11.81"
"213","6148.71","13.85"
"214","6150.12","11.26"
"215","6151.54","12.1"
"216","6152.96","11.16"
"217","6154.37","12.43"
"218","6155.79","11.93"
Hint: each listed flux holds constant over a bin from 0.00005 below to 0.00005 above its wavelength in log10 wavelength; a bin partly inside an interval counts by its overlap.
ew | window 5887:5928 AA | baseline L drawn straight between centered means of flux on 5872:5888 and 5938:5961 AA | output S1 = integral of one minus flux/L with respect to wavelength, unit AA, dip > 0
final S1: 3.3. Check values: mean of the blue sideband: 11.9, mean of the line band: 10.9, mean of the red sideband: 11.9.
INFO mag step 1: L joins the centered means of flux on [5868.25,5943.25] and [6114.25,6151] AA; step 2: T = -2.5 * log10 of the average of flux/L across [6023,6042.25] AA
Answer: -0.09 mag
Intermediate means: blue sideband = 11.3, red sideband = 11.5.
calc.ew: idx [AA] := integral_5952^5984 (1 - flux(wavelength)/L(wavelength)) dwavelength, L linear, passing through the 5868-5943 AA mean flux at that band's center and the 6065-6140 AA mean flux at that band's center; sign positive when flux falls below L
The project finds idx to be -1.3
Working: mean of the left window 11.3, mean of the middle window 11.9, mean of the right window 11.6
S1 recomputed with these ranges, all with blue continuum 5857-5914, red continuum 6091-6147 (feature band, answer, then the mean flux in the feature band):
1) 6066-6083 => -0.5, 11.8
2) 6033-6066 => -2.6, 12.3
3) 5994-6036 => -2.7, 12.2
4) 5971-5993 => -0.8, 11.8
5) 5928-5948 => -0.7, 11.7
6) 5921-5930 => -0.7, 12.2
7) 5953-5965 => -0.4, 11.7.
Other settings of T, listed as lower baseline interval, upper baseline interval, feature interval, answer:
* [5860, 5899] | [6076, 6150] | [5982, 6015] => -0.047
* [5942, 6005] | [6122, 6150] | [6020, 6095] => -0.034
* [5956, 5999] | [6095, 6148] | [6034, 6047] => -0.090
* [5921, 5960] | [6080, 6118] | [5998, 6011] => -0.017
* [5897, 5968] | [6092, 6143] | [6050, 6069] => -0.025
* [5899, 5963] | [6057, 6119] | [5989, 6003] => -0.023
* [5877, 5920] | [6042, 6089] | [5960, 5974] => -0.046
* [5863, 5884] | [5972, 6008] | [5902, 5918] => 0.068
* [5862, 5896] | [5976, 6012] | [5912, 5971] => -0.016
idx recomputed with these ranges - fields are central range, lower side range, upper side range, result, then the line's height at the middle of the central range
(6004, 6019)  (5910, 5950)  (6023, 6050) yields 0.5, 12.4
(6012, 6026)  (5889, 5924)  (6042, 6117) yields -0.2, 11.6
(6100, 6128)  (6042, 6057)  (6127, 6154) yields 1.1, 12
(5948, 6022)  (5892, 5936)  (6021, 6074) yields -0.8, 11.8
